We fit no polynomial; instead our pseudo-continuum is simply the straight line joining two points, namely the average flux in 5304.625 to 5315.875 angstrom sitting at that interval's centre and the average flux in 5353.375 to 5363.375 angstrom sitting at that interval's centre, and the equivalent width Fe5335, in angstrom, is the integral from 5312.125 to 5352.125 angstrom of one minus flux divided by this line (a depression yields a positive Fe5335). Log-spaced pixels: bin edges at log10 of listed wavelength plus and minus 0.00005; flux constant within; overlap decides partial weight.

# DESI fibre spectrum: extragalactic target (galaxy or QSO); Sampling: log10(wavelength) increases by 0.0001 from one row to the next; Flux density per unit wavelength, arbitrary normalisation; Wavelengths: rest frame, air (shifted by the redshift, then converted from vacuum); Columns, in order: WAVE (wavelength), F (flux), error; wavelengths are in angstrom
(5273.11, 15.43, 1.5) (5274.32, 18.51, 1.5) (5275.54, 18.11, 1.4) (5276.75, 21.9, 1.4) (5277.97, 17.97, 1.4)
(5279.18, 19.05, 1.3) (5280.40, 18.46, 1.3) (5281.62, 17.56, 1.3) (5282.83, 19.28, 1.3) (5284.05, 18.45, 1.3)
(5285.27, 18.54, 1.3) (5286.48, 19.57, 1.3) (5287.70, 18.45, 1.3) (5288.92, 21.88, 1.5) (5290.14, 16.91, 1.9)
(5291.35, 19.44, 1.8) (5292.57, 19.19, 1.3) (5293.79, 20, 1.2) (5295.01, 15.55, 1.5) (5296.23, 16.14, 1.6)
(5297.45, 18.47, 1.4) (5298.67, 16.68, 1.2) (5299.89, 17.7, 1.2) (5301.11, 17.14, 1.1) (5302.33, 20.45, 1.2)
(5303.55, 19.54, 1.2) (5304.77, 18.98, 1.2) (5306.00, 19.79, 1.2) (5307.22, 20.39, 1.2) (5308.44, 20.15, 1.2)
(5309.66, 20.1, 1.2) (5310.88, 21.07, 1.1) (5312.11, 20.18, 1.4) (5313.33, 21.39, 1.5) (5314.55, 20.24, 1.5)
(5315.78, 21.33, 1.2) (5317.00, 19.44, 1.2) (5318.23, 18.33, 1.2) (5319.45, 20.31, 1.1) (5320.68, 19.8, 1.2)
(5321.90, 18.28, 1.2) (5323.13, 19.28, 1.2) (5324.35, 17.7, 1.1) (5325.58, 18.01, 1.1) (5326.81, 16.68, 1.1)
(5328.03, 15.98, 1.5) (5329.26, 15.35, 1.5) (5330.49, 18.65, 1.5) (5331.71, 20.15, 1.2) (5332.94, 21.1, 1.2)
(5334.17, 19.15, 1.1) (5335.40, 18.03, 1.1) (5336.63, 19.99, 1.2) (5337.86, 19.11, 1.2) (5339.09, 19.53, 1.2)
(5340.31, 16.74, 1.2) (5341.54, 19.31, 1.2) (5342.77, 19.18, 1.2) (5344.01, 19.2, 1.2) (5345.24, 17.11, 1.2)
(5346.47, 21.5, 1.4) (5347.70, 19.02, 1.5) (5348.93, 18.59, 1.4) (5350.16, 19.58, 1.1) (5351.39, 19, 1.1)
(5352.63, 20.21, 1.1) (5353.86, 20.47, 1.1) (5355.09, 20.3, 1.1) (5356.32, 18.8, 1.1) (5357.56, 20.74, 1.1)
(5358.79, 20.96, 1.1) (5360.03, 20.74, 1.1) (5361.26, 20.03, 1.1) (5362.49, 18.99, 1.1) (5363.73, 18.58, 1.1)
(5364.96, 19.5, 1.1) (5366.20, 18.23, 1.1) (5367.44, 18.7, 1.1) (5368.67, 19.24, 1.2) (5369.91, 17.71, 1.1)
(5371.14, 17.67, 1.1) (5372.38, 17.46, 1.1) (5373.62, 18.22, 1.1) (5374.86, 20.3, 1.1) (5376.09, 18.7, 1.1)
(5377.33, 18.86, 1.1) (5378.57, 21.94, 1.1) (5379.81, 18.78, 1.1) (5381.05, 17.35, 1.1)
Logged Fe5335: 2.5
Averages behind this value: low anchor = 20.4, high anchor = 20.1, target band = 19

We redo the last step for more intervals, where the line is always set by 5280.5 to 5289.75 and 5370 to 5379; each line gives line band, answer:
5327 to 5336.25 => 0.3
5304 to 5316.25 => -0.9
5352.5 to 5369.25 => -0.7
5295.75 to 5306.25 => 0.4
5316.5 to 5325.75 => 0.0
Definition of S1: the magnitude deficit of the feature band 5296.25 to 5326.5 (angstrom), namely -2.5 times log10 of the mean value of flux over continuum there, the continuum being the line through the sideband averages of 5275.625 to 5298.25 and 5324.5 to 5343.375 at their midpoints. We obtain -0.04 mag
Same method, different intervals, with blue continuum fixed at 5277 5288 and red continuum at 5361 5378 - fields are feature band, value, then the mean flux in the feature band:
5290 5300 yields 0.05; 17.8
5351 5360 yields -0.08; 20.1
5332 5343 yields -0.03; 19.2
